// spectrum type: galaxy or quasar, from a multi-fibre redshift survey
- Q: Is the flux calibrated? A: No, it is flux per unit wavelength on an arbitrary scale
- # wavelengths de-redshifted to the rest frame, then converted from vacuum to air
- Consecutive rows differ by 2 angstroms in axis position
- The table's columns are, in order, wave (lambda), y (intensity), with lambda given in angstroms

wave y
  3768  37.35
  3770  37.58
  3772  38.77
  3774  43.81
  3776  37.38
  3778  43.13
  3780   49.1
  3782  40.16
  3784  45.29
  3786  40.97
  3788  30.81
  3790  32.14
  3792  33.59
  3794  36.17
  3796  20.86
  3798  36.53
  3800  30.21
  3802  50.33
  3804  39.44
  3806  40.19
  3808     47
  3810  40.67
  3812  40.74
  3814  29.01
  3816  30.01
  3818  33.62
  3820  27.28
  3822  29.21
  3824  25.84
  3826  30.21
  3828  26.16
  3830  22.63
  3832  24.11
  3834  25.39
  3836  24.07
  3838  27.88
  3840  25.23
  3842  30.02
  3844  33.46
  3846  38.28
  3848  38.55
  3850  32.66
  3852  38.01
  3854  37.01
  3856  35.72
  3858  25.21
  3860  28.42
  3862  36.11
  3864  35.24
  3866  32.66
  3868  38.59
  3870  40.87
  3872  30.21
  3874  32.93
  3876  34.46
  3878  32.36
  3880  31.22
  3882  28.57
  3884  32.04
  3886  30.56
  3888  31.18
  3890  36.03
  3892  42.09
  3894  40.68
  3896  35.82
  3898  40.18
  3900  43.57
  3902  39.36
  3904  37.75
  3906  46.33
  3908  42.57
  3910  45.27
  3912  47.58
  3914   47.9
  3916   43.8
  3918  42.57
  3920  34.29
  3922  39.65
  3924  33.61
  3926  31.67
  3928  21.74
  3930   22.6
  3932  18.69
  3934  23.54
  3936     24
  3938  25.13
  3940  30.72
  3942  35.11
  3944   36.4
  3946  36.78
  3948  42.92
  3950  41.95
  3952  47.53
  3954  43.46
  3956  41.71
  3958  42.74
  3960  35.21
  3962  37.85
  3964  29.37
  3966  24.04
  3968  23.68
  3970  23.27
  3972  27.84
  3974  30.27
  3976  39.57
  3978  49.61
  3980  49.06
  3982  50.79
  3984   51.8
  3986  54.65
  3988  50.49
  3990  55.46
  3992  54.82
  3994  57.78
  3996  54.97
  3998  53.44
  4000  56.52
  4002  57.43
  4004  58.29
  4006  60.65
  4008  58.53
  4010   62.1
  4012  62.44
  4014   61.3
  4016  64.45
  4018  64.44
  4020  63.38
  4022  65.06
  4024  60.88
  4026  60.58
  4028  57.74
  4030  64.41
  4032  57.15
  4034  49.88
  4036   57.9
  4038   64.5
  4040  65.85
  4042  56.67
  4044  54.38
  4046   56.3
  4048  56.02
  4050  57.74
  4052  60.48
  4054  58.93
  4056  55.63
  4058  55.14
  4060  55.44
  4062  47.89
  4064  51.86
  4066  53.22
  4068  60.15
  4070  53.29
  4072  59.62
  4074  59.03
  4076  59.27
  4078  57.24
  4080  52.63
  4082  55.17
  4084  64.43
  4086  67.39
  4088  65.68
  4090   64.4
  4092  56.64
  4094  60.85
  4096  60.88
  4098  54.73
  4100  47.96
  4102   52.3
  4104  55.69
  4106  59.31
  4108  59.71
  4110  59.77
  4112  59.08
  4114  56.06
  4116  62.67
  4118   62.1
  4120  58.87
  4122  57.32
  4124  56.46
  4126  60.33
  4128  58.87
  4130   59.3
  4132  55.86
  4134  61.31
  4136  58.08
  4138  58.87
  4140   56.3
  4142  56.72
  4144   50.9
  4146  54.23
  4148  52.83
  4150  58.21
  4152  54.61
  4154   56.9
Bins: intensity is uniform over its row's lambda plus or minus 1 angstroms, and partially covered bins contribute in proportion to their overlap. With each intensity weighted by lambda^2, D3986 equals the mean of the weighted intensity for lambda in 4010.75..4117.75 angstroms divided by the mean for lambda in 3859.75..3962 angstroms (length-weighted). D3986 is 1.75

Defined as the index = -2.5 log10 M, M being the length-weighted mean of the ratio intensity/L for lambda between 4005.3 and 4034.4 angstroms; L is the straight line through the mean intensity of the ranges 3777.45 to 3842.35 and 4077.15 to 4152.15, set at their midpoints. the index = -0.21 mag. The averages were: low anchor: 33.5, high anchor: 58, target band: 61.1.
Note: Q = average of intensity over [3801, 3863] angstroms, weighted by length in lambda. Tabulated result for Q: 32.7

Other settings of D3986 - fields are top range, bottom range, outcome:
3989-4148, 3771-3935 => 1.86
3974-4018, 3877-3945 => 1.64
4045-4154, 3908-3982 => 1.74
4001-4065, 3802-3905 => 1.91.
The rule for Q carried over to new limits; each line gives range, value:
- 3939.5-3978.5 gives 35.9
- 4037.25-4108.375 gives 57.6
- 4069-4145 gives 58.3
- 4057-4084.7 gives 55.9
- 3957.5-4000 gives 43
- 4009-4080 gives 58.5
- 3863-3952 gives 35.6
